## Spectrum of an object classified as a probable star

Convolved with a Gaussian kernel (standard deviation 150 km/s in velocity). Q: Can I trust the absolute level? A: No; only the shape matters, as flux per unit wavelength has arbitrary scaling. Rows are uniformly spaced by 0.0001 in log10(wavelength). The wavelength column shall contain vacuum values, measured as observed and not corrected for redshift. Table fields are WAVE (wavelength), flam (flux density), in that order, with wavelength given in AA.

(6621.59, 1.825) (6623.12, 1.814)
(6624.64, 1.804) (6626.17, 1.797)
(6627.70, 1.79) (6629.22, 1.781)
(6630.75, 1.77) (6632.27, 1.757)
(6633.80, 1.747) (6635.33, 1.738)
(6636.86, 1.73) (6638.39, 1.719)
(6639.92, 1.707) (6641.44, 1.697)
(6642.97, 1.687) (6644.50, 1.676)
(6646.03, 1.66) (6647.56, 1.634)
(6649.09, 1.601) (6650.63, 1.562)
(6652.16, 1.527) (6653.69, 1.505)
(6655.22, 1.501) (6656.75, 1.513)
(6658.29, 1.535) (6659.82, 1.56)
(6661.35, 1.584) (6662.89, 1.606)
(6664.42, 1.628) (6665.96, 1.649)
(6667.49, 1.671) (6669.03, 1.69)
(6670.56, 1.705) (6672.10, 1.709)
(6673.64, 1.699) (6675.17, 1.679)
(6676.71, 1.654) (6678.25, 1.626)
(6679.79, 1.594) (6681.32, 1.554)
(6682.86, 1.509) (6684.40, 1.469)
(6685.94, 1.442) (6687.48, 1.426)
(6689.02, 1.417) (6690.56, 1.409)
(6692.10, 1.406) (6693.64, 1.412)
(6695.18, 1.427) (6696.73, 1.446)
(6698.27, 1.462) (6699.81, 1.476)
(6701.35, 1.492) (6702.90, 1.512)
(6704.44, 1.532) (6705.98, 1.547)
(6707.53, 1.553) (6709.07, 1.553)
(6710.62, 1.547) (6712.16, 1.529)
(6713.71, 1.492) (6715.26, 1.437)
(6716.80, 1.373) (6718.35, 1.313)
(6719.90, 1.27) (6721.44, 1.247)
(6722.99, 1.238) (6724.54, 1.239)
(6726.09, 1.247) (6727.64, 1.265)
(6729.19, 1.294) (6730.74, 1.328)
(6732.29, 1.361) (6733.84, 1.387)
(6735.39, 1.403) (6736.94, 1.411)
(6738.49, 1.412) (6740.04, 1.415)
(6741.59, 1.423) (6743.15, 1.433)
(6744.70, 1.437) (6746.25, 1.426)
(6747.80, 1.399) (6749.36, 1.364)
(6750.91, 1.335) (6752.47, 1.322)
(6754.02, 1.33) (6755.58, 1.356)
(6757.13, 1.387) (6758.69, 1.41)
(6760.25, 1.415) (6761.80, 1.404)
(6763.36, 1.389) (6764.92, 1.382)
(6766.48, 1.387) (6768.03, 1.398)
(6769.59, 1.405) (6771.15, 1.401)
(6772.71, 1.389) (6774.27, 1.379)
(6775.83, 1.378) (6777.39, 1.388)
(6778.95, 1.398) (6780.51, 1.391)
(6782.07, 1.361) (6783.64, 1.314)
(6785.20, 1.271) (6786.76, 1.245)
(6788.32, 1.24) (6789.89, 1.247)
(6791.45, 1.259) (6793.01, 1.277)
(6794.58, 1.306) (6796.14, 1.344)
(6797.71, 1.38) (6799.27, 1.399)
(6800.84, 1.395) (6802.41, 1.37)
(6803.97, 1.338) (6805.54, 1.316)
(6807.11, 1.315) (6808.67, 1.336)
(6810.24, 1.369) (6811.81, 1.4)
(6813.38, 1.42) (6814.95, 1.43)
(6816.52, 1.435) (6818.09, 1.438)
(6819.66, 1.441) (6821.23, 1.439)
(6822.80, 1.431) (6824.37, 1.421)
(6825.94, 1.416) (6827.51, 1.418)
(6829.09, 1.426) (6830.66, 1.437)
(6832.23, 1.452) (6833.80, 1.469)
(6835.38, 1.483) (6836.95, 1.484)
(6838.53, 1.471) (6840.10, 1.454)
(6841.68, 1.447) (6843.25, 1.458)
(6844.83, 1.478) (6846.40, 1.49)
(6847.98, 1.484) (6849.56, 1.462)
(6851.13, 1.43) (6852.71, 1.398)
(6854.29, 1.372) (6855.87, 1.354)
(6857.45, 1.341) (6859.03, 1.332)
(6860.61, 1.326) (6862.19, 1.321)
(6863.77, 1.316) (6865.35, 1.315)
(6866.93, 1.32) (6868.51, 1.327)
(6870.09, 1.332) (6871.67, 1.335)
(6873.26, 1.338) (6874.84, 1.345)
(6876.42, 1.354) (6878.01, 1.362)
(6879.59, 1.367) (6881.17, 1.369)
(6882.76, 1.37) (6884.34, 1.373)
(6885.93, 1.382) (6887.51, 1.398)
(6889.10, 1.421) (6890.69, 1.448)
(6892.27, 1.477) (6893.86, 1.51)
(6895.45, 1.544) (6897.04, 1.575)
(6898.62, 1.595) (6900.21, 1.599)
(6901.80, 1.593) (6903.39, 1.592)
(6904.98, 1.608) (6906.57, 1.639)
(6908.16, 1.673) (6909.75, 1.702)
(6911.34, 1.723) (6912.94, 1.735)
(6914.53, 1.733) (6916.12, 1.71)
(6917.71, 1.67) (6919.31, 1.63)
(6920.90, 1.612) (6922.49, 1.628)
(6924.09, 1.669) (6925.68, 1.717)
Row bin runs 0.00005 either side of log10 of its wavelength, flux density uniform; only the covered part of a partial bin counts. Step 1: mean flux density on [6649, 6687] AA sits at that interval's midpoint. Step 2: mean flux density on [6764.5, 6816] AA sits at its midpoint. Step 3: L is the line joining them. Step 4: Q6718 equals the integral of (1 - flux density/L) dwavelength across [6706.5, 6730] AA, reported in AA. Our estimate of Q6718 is 1.86 AA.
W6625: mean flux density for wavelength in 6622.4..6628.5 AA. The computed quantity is 1.8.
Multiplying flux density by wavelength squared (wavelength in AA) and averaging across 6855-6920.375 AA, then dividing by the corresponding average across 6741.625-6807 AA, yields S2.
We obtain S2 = 1.1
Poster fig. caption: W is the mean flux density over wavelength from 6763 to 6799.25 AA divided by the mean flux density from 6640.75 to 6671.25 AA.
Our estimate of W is 0.84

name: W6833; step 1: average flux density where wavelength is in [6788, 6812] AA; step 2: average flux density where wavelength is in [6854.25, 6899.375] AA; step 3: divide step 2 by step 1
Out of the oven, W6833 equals 1.0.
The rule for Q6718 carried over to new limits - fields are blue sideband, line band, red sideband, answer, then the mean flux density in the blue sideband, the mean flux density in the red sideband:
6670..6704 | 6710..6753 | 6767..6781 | 2.6 AA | 1.52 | 1.39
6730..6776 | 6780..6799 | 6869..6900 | 1.3 AA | 1.39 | 1.42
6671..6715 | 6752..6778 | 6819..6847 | 1.8 AA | 1.52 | 1.45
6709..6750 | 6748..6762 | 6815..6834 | 0.2 AA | 1.38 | 1.43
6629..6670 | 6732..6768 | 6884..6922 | 5.1 AA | 1.64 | 1.58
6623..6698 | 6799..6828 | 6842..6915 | 2.1 AA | 1.61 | 1.46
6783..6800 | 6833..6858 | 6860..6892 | -2.0 AA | 1.3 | 1.36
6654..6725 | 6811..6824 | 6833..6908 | 0.2 AA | 1.51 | 1.43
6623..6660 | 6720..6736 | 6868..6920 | 3.1 AA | 1.67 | 1.51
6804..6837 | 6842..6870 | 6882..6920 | 1.9 AA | 1.41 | 1.57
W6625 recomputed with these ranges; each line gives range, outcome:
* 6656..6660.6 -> 1.54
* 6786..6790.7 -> 1.24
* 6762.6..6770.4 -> 1.39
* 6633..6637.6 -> 1.74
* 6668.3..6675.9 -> 1.7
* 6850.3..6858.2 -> 1.38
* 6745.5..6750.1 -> 1.4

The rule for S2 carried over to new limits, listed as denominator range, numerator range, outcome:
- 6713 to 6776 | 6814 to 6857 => 1.08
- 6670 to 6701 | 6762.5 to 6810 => 0.91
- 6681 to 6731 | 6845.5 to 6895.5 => 1.02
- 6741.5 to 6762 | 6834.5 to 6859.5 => 1.06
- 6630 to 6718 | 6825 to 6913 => 0.98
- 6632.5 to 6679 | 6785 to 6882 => 0.89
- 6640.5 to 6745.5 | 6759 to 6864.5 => 0.96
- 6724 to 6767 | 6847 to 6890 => 1.03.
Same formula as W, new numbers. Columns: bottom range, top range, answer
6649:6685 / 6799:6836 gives 0.88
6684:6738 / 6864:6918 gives 1.06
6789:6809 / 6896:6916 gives 1.24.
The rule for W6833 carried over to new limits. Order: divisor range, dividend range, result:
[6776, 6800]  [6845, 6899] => 1.06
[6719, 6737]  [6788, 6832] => 1.06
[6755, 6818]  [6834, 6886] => 1.02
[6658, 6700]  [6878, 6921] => 1.00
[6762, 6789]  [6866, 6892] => 1.00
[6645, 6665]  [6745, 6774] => 0.88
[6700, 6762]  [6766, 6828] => 0.98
